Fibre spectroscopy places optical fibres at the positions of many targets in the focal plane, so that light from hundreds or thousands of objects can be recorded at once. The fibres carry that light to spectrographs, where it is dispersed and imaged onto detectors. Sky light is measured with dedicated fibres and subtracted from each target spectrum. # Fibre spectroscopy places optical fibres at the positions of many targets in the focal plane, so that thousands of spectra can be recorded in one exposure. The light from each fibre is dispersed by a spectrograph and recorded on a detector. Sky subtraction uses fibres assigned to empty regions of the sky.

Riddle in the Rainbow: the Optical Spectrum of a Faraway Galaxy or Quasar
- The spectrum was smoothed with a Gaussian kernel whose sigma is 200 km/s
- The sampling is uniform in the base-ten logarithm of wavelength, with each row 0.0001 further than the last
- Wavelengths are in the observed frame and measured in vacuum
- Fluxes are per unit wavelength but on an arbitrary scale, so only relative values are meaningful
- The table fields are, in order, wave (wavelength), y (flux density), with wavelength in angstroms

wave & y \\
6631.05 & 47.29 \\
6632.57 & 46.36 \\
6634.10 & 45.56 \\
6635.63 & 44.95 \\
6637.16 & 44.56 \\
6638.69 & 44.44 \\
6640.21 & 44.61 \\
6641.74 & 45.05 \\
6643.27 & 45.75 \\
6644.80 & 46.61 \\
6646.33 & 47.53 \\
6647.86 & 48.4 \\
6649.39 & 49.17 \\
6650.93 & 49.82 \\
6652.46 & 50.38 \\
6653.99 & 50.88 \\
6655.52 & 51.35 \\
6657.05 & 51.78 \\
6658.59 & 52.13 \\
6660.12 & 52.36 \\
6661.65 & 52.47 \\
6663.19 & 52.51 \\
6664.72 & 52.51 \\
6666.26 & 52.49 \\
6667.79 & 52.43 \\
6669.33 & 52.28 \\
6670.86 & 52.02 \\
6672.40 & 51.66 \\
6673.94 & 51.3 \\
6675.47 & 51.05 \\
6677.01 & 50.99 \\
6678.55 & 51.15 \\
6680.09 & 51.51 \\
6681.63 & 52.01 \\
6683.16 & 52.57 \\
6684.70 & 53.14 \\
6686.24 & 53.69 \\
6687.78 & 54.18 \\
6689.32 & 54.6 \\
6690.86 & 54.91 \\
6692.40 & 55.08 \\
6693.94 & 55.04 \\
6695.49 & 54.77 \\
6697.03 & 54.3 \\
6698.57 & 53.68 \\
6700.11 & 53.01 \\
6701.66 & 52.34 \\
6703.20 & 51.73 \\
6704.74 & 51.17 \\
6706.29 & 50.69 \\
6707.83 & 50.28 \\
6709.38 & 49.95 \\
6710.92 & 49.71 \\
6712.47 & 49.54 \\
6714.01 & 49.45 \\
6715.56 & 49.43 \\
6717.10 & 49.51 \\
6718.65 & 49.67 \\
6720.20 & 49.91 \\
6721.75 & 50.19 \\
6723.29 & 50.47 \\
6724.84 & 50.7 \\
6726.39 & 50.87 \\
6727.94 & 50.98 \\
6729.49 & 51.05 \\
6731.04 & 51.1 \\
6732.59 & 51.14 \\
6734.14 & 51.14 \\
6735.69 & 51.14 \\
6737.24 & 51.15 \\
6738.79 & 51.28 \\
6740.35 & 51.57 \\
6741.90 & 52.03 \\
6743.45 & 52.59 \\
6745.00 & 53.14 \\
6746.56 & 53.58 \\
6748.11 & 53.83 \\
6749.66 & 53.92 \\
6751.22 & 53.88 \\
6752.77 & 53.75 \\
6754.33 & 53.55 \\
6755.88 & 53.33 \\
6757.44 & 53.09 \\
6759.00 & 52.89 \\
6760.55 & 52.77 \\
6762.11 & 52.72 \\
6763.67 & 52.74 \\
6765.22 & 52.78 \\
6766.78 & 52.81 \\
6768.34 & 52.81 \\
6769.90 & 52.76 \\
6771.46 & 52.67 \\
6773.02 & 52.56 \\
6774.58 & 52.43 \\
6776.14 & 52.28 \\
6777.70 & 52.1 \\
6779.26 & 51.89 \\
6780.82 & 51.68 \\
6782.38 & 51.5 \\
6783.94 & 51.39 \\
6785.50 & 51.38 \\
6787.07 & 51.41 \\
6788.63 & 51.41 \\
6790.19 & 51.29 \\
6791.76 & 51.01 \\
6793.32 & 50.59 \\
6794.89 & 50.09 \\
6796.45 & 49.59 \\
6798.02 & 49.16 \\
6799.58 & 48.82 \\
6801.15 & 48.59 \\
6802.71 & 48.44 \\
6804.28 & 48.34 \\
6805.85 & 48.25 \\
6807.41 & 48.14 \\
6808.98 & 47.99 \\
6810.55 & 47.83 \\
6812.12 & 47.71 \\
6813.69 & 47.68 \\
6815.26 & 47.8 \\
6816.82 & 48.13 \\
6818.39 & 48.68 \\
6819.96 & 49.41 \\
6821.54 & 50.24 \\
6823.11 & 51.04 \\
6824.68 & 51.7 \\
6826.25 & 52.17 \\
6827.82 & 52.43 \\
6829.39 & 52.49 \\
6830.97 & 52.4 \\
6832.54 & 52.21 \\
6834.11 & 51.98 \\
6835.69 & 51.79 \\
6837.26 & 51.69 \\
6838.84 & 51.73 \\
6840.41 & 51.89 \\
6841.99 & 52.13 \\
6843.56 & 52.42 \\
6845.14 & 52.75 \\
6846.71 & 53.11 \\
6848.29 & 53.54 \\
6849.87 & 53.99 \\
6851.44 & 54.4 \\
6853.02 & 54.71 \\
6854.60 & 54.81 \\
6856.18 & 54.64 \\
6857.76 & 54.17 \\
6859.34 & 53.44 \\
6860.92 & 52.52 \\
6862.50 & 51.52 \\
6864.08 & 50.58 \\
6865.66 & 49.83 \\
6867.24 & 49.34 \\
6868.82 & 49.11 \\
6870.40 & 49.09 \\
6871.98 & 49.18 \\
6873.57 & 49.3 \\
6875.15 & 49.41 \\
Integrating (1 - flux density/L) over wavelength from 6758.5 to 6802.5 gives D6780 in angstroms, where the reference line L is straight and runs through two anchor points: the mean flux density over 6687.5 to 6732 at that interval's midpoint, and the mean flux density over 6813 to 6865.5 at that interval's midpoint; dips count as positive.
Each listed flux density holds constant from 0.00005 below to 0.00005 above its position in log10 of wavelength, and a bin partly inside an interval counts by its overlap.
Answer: 0.2 angstroms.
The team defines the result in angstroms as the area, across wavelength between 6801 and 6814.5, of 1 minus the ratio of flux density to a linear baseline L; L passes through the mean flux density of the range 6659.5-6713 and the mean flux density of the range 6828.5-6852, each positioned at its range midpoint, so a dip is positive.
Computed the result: 1.14 angstroms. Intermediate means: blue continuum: 52.4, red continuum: 52.6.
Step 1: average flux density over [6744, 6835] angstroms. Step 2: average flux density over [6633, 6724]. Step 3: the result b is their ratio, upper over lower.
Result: 1.01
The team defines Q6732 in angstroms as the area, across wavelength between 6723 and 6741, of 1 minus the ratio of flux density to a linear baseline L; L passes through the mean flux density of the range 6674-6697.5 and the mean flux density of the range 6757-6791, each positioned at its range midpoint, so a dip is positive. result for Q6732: 0.6 angstroms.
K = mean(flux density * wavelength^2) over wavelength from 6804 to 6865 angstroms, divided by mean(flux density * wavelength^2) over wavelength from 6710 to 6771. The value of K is 1.02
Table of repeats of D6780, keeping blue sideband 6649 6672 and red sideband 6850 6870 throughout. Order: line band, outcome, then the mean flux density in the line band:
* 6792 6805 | 0.72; 49.3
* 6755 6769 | -0.22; 52.9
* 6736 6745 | 0.03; 51.8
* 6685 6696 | -0.59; 54.5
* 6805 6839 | 1.40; 50.1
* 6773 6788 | 0.09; 51.8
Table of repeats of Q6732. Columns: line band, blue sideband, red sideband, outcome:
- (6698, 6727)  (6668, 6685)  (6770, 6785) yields 0.7 angstroms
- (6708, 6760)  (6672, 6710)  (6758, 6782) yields 1.0 angstroms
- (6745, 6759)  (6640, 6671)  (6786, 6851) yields -0.9 angstroms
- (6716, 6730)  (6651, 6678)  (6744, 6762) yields 0.7 angstroms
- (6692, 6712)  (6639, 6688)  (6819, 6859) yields -0.5 angstroms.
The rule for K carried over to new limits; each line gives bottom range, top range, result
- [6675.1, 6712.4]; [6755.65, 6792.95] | 1.02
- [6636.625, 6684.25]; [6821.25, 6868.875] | 1.10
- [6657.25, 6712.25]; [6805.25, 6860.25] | 1.03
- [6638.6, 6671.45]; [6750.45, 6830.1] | 1.06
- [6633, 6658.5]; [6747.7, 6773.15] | 1.15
